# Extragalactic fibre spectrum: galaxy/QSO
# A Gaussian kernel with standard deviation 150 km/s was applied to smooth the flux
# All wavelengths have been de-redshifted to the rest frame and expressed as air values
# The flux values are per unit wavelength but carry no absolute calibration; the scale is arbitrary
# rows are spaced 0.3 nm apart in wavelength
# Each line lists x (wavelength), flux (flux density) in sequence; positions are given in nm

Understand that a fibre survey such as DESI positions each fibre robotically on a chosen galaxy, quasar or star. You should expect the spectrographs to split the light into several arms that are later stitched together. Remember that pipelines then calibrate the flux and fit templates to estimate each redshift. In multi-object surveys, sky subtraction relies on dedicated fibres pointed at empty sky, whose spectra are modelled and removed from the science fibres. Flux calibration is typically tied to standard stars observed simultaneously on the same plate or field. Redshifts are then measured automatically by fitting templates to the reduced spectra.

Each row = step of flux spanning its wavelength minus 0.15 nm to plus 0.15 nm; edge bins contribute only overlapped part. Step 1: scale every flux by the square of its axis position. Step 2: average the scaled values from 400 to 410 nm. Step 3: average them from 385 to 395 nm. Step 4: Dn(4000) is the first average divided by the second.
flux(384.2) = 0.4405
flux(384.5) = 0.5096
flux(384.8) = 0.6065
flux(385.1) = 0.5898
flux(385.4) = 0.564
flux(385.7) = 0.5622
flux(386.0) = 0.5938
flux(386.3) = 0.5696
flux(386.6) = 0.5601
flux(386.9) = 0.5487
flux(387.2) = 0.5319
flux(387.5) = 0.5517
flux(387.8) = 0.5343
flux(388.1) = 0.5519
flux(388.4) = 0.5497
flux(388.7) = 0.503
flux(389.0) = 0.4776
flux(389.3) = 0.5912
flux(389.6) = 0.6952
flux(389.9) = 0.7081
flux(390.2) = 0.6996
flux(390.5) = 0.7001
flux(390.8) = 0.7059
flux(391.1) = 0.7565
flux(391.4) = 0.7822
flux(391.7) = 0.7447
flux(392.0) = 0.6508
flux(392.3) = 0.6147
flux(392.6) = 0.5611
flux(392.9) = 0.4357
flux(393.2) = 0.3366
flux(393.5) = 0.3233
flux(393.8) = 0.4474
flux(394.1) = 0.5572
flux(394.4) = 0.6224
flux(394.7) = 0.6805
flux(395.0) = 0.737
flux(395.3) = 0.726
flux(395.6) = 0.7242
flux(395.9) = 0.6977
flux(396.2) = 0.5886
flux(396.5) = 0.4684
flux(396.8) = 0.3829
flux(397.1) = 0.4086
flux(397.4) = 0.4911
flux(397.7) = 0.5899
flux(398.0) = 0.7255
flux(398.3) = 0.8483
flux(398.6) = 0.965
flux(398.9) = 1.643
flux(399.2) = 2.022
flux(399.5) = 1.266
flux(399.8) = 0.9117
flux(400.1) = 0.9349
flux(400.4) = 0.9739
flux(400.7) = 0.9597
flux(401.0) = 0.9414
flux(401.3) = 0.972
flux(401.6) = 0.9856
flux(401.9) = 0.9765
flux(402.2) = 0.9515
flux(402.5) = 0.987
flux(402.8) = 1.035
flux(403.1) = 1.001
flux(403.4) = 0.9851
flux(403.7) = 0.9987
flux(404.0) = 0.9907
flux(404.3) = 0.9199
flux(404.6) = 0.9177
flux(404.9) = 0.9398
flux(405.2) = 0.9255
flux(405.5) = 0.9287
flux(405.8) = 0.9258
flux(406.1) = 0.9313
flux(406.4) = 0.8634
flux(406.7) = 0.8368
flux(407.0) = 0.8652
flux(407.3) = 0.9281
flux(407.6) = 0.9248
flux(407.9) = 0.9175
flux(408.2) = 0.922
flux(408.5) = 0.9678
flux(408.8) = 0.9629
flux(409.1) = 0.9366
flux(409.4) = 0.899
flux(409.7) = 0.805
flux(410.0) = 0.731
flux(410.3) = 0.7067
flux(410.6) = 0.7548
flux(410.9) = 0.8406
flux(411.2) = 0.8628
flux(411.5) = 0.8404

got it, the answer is 1.72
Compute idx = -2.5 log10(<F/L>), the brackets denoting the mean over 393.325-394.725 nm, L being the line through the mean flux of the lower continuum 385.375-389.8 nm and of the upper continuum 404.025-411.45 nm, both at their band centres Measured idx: 0.29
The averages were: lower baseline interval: 0.561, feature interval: 0.509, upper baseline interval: 0.885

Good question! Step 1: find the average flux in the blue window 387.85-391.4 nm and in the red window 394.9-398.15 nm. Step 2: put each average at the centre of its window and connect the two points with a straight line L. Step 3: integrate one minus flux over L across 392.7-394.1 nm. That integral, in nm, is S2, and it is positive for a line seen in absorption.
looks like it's 0.46 nm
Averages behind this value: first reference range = 0.634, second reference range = 0.592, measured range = 0.41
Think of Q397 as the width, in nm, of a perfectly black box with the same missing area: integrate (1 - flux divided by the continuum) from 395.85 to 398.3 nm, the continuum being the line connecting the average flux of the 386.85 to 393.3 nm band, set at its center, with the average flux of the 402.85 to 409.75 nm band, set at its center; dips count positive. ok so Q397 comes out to 0.62 nm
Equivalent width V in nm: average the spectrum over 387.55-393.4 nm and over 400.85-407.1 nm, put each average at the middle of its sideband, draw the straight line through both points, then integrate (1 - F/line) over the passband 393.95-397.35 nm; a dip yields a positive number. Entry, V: 0.637 nm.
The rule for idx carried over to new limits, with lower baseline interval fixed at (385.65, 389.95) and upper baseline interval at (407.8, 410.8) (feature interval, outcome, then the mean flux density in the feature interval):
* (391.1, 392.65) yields -0.11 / 0.686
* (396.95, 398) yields 0.30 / 0.529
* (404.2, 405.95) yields -0.16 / 0.926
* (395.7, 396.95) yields 0.25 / 0.542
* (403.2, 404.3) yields -0.25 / 0.982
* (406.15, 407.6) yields -0.07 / 0.883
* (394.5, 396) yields -0.07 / 0.711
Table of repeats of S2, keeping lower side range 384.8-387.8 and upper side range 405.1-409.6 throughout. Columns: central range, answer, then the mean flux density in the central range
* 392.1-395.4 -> 0.68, 0.548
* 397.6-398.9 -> -0.21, 0.889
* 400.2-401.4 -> -0.23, 0.96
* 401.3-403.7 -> -0.45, 0.988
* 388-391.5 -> -0.11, 0.643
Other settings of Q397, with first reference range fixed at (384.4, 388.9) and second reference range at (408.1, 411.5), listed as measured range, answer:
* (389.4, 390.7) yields -0.21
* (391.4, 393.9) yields 0.39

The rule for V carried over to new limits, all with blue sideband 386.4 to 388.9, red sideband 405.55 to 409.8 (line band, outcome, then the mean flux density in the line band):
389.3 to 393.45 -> -0.21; 0.636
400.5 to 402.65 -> -0.46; 0.968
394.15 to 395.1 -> 0.01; 0.664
